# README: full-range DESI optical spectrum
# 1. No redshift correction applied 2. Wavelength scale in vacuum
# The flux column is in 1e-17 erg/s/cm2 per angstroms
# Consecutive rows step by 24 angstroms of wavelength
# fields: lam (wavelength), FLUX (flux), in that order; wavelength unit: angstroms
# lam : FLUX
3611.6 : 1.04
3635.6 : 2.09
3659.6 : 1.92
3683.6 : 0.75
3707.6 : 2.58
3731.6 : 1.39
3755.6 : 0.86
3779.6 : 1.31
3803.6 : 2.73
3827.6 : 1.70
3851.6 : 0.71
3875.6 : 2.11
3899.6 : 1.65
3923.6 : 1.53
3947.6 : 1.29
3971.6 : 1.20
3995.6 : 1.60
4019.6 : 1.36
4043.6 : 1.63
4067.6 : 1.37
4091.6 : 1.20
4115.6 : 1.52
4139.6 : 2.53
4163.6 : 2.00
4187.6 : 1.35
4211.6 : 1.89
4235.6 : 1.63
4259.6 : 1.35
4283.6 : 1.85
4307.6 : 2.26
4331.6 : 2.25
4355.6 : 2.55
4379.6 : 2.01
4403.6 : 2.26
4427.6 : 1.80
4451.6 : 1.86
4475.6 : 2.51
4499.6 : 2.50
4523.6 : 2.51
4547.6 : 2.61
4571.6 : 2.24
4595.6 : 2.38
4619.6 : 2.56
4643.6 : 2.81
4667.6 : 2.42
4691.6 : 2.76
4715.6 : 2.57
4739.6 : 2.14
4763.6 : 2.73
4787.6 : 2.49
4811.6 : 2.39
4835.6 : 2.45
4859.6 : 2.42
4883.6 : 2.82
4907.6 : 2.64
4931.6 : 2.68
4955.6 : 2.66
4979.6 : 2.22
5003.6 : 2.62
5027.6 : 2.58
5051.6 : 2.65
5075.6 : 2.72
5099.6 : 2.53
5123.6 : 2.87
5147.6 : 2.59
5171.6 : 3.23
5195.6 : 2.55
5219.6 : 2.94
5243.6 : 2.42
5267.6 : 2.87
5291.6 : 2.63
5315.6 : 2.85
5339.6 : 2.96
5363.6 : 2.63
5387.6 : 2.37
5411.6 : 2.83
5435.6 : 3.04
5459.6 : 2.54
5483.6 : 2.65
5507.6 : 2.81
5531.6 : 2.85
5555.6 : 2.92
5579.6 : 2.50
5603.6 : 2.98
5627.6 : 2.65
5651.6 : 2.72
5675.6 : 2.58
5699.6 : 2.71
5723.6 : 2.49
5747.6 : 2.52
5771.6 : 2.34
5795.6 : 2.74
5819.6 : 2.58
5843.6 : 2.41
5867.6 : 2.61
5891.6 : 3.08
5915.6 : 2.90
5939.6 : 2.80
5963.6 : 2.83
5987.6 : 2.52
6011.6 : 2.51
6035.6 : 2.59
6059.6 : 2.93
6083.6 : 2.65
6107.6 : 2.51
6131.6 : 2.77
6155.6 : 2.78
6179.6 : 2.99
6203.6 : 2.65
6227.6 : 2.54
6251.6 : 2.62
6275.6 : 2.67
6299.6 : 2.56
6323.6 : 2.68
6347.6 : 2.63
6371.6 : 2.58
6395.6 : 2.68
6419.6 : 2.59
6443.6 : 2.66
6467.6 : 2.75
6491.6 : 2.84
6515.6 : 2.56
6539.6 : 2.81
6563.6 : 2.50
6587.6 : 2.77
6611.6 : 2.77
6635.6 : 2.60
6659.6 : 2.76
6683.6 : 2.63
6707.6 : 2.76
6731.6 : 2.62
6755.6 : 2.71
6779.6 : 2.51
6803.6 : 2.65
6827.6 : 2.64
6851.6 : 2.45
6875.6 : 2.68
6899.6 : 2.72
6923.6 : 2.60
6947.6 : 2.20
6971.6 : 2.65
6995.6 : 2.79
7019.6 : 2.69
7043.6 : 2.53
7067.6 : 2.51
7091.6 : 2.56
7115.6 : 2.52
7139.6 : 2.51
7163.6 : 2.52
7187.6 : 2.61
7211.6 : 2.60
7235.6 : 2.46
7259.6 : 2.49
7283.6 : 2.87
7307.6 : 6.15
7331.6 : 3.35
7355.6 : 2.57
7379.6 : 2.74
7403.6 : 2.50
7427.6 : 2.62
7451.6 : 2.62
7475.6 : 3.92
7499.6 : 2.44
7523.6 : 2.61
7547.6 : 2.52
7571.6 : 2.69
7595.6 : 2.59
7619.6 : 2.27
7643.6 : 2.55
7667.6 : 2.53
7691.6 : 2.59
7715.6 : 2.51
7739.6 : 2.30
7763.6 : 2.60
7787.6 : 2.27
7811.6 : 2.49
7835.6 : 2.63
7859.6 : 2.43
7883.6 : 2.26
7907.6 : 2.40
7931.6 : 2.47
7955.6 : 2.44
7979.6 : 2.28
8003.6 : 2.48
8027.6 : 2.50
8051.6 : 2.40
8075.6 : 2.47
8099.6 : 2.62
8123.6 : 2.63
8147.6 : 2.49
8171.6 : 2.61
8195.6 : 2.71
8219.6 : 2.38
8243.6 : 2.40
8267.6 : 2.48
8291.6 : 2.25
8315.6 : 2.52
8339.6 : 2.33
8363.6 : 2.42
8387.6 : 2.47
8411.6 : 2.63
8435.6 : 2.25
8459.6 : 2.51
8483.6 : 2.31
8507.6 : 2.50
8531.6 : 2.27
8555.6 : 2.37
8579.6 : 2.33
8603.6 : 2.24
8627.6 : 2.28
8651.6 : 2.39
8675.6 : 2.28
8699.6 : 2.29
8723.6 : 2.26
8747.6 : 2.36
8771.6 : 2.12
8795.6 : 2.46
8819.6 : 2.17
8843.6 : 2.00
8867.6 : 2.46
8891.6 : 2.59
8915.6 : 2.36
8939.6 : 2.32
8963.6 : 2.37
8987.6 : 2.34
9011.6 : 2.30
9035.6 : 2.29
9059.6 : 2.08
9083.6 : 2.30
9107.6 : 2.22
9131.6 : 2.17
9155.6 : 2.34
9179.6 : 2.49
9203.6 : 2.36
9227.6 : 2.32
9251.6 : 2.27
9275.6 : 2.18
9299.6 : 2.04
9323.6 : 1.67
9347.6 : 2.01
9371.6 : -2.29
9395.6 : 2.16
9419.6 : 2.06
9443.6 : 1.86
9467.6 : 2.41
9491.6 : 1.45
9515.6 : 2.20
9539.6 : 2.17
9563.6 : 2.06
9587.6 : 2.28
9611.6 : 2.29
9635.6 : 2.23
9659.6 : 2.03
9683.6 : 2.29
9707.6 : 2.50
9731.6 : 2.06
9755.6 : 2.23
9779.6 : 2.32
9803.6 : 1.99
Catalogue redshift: 0.11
